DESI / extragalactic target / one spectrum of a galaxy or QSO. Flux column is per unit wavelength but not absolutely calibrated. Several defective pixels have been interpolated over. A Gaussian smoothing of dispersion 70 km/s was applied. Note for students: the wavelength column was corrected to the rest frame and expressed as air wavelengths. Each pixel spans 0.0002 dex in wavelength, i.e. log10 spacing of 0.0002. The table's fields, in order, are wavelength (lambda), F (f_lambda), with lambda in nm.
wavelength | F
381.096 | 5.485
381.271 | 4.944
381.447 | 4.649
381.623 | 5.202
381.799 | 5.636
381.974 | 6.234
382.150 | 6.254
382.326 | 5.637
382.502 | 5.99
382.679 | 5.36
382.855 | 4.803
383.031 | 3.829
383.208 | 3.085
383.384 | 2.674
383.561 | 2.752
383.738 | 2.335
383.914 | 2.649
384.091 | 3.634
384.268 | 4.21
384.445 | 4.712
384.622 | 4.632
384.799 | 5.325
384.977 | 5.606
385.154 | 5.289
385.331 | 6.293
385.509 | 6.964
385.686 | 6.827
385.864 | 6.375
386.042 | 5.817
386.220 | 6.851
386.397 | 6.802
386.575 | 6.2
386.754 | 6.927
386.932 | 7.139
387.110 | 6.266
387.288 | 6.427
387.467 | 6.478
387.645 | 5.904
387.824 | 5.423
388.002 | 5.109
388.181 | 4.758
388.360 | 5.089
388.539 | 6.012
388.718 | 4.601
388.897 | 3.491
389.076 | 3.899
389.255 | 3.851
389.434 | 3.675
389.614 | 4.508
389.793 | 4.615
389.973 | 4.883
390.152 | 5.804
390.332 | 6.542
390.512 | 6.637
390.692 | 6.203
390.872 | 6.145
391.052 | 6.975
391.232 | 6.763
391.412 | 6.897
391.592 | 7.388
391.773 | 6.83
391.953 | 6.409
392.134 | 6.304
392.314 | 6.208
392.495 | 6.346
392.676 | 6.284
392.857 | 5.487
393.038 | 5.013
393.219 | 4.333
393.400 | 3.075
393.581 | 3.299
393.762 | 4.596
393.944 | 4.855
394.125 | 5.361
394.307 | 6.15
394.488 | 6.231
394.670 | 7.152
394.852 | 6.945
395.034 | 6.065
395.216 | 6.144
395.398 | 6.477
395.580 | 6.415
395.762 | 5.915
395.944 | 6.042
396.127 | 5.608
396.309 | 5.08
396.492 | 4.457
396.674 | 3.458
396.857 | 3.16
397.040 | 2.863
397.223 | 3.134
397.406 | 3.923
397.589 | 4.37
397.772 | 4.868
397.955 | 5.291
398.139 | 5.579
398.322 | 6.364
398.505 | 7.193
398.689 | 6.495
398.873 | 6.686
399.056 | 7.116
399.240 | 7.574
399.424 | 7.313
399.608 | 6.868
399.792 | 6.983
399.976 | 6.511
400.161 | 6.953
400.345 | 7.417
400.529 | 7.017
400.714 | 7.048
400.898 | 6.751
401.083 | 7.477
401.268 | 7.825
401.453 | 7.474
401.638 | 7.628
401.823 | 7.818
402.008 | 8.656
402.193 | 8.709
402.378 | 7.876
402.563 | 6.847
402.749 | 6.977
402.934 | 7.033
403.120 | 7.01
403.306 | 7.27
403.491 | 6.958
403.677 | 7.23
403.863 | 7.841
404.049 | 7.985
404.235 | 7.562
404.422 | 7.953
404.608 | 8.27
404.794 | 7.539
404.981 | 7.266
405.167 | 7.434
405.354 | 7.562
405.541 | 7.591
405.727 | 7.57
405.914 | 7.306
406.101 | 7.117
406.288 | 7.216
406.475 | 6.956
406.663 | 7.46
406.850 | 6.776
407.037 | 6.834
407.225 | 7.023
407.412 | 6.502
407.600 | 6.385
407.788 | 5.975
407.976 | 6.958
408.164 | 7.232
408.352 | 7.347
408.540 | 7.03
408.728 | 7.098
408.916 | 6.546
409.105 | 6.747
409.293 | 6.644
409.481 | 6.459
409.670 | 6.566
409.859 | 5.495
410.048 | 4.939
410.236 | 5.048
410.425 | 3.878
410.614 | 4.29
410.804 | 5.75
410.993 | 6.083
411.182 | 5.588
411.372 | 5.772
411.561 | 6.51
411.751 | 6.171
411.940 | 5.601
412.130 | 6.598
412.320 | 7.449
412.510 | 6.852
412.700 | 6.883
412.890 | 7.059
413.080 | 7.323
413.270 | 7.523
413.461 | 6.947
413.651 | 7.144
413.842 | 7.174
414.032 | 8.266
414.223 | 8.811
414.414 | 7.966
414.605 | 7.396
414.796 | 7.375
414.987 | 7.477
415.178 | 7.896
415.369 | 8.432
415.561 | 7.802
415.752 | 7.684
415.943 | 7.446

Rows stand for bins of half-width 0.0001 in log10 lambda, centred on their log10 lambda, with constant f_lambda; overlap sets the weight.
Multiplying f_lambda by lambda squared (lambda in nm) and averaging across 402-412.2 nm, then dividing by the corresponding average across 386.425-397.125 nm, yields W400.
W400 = 1.32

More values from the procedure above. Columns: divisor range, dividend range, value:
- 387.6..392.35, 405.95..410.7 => 1.26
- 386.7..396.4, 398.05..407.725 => 1.35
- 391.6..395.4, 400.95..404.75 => 1.40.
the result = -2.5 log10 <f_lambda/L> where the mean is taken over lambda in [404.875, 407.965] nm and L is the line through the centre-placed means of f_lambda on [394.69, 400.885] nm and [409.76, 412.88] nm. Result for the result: -0.20 mag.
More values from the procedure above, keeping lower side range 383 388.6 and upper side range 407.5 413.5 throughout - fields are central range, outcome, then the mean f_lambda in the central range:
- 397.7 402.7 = -0.20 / 7.06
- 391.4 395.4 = -0.04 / 5.78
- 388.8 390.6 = 0.14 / 4.79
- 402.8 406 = -0.23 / 7.49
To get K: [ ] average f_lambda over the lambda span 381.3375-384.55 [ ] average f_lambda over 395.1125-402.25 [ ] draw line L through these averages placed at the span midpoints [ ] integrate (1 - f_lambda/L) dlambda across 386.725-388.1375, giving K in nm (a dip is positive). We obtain -0.34 nm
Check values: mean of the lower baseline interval 4.43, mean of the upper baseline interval 6.21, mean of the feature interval 6.13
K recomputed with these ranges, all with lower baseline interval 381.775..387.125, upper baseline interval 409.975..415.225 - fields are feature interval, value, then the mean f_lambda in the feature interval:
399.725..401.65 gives -0.36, 7.17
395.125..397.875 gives 0.49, 4.8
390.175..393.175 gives -0.40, 6.35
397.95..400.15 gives -0.28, 6.73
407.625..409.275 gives -0.10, 6.84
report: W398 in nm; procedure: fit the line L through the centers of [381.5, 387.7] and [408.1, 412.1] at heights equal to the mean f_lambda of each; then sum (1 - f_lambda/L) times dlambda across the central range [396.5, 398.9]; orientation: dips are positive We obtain 0.37 nm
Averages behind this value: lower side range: 5.34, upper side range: 6.04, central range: 4.81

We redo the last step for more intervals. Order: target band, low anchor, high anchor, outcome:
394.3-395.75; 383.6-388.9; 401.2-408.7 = -0.02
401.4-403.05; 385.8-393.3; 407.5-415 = -0.37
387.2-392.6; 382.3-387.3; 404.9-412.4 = -0.18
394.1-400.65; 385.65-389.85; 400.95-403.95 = 0.92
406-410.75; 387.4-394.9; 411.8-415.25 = 0.32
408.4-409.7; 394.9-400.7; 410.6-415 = -0.03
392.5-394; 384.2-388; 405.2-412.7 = 0.35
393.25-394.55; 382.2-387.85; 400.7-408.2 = 0.31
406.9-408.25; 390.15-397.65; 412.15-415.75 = 0.04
